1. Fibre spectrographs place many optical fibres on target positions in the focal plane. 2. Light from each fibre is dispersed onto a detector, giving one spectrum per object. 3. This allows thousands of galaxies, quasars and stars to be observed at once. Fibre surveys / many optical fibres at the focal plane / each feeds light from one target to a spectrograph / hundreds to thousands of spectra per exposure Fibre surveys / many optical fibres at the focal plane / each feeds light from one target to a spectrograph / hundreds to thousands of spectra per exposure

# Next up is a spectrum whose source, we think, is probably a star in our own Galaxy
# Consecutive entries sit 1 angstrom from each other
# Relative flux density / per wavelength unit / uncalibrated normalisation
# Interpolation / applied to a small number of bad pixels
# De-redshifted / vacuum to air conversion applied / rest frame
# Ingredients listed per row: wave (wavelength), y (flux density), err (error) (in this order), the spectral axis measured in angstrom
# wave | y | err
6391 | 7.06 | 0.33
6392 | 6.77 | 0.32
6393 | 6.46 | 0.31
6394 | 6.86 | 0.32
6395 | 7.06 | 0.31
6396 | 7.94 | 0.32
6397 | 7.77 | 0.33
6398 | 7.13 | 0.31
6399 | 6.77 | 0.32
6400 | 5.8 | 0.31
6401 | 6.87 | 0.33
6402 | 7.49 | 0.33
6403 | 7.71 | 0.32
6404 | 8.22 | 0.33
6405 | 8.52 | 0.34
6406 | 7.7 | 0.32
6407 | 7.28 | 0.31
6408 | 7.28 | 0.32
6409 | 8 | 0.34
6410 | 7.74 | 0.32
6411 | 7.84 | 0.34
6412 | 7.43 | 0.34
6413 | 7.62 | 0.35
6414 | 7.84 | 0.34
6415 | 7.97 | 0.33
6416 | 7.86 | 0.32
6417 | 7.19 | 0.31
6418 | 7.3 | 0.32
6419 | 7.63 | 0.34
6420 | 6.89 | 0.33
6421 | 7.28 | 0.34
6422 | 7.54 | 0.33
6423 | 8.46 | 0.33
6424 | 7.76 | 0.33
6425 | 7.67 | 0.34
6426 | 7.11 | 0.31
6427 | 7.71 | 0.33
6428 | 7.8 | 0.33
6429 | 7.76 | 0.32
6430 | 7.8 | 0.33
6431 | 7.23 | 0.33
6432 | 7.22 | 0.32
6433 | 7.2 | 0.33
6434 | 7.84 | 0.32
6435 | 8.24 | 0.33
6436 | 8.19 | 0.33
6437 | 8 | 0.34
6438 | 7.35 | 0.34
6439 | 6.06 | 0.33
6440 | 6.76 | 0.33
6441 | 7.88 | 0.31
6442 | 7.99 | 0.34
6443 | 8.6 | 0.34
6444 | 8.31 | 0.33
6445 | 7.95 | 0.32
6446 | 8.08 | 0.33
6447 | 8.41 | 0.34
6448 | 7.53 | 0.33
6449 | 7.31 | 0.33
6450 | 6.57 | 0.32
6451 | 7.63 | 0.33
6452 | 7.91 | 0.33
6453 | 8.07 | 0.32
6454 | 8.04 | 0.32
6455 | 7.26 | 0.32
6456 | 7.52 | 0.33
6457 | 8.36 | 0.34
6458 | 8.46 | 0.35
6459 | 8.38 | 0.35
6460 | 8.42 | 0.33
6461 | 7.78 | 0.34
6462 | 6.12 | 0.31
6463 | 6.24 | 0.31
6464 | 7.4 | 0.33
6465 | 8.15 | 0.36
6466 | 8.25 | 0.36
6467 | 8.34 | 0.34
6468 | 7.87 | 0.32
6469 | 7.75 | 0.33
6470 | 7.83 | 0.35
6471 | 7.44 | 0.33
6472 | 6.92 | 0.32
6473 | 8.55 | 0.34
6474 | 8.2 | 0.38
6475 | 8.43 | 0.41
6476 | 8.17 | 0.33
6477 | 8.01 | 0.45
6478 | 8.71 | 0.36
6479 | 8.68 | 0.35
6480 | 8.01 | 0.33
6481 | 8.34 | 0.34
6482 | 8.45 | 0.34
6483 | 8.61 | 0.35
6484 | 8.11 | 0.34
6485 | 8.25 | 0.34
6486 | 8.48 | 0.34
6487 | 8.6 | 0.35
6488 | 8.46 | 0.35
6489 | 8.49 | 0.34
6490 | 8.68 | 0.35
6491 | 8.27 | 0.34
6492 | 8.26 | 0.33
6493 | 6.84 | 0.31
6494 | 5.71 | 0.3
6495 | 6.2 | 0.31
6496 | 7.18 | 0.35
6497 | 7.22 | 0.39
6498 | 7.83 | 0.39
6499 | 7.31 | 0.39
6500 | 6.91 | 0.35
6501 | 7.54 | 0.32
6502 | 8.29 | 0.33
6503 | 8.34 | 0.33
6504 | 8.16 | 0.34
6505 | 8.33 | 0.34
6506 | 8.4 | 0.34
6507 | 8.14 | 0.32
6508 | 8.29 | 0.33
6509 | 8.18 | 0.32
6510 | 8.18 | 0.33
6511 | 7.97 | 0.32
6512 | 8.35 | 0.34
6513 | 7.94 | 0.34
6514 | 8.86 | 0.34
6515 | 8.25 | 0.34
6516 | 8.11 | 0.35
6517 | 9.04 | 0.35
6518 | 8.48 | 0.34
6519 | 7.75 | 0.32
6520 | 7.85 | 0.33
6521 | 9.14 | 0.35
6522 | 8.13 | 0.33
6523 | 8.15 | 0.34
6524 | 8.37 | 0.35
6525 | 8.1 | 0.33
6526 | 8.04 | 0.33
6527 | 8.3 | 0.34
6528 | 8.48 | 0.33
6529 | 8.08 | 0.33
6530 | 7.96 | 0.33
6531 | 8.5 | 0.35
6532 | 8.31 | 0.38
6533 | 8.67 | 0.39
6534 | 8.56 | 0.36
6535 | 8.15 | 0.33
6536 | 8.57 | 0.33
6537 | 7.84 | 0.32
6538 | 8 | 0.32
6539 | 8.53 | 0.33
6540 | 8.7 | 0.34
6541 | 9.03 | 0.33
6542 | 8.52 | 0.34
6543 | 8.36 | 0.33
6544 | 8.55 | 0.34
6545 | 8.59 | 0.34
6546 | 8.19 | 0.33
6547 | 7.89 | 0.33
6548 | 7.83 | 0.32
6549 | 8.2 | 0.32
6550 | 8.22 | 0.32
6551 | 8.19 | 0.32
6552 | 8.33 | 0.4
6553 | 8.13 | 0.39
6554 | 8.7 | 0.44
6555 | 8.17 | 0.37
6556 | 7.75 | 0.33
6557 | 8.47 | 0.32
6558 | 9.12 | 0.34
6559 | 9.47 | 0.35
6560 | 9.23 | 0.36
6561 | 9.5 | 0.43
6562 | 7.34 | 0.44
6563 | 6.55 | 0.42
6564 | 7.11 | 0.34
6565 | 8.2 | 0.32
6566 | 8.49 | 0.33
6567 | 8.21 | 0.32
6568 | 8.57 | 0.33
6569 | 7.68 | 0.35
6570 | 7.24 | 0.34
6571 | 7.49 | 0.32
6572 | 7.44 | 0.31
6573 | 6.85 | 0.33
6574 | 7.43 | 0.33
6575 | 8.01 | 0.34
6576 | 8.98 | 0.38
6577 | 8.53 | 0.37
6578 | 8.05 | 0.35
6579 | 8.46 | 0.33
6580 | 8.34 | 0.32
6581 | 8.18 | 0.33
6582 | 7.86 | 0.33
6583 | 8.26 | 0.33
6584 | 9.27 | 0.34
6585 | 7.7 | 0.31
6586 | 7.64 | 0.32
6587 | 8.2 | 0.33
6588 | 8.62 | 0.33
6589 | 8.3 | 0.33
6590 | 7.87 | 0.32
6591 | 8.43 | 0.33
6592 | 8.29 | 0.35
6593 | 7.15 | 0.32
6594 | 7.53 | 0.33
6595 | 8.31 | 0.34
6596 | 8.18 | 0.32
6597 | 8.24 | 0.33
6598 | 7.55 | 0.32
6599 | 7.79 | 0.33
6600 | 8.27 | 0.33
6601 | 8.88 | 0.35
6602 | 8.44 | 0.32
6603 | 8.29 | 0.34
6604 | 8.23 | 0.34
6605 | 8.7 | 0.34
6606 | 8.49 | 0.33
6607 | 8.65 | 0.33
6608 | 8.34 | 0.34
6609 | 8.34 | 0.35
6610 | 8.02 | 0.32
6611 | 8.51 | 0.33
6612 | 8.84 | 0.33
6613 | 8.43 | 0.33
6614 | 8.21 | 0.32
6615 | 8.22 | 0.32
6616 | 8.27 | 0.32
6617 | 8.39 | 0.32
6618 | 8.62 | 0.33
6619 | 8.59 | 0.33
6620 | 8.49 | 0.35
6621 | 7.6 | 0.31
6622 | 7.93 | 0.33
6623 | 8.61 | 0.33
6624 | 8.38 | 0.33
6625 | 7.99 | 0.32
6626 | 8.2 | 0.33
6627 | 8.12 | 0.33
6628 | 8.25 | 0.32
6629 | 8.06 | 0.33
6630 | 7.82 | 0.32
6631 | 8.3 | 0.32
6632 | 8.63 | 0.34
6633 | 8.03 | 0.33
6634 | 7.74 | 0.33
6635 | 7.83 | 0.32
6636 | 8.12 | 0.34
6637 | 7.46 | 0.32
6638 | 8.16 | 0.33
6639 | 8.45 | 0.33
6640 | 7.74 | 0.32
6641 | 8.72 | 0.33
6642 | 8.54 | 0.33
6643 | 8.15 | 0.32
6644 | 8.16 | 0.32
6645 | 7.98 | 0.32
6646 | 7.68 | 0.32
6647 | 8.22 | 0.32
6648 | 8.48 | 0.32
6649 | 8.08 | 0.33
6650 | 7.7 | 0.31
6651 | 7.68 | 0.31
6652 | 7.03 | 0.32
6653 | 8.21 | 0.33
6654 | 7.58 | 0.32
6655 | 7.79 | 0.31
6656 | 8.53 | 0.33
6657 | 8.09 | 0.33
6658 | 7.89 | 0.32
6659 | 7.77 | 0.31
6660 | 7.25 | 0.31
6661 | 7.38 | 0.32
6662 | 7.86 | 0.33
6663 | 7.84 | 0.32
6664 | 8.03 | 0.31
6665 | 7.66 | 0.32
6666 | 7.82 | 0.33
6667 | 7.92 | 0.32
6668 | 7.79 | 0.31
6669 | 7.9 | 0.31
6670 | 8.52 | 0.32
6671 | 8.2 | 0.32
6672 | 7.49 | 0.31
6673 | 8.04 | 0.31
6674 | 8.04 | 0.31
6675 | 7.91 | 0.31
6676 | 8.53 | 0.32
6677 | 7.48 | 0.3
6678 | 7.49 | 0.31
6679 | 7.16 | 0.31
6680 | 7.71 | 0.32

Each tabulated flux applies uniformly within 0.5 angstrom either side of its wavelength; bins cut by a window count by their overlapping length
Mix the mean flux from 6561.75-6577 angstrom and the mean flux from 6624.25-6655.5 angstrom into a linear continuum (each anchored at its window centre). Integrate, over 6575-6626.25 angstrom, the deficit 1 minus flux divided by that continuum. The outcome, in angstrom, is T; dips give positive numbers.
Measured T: -2.6 angstrom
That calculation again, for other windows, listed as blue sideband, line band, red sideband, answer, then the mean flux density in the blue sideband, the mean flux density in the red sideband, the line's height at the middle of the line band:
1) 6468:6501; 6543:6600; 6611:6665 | -0.9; 7.9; 8.08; 8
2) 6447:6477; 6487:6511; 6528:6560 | 0.7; 7.77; 8.39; 8.05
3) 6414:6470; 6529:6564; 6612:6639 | -1.6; 7.68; 8.19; 7.97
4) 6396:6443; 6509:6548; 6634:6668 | -3.0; 7.55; 7.93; 7.73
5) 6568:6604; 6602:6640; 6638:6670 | -1.2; 8.06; 7.95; 8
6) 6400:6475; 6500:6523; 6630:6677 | -1.3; 7.68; 7.97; 7.78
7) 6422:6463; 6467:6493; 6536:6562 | -0.8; 7.7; 8.44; 7.96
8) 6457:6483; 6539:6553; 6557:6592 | -0.4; 7.98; 8.14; 8.1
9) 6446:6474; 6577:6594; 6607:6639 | -0.1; 7.74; 8.22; 8.11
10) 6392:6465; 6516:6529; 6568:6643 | -0.7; 7.57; 8.16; 7.89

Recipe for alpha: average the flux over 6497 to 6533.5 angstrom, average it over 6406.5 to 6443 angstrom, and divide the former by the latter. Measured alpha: 1.08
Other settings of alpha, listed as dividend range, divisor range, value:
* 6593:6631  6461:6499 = 1.05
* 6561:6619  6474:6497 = 1.01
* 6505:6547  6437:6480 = 1.07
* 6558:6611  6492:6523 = 1.03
